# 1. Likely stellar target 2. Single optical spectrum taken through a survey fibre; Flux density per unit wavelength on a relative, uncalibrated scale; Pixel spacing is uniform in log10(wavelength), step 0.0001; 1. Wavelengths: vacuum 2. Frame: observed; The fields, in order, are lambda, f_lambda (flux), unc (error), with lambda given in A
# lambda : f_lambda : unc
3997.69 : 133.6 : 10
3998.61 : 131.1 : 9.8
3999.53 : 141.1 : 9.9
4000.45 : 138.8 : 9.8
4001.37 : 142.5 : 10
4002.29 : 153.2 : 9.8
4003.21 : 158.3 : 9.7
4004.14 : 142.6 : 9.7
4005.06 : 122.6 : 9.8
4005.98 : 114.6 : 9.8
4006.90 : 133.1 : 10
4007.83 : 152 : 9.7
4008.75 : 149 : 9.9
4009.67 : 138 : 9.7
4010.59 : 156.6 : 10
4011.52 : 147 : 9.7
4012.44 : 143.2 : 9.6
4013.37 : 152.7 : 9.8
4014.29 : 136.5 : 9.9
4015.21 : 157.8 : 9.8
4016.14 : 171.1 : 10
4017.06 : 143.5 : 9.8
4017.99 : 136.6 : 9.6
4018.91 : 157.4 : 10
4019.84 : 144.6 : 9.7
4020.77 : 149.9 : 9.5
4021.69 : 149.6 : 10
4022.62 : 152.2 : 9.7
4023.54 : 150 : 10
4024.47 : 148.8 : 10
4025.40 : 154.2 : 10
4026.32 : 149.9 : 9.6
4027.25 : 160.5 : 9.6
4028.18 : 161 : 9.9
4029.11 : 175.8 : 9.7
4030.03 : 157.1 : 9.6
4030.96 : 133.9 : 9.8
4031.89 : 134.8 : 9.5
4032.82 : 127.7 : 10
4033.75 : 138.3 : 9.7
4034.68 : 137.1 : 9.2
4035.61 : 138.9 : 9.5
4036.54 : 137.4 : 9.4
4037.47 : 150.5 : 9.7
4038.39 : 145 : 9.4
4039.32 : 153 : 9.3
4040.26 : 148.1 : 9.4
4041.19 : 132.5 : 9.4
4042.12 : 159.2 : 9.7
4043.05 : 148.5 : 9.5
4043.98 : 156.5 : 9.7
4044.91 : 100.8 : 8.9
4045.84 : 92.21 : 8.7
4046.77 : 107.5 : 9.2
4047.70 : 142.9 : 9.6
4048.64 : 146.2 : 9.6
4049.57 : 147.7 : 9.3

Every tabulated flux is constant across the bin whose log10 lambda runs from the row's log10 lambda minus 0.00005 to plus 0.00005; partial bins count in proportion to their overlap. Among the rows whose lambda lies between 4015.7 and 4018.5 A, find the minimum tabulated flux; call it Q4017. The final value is 136.6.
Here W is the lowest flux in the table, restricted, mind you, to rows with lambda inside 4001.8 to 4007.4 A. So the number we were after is 114.6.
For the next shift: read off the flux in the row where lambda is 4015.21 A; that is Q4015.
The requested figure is 157.8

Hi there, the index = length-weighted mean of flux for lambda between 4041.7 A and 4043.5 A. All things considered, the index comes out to 154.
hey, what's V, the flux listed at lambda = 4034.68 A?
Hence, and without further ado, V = 137.1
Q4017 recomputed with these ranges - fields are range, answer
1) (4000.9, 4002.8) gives 142.5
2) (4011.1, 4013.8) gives 143.2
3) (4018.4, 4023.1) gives 144.6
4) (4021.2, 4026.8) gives 148.8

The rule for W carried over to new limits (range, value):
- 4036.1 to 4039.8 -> 137.4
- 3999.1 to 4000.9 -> 138.8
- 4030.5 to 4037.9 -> 127.7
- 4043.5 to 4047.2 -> 92.21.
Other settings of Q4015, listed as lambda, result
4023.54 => 150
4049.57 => 147.7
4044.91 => 100.8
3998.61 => 131.1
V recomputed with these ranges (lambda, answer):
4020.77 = 149.9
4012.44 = 143.2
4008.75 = 149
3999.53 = 141.1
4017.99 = 136.6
